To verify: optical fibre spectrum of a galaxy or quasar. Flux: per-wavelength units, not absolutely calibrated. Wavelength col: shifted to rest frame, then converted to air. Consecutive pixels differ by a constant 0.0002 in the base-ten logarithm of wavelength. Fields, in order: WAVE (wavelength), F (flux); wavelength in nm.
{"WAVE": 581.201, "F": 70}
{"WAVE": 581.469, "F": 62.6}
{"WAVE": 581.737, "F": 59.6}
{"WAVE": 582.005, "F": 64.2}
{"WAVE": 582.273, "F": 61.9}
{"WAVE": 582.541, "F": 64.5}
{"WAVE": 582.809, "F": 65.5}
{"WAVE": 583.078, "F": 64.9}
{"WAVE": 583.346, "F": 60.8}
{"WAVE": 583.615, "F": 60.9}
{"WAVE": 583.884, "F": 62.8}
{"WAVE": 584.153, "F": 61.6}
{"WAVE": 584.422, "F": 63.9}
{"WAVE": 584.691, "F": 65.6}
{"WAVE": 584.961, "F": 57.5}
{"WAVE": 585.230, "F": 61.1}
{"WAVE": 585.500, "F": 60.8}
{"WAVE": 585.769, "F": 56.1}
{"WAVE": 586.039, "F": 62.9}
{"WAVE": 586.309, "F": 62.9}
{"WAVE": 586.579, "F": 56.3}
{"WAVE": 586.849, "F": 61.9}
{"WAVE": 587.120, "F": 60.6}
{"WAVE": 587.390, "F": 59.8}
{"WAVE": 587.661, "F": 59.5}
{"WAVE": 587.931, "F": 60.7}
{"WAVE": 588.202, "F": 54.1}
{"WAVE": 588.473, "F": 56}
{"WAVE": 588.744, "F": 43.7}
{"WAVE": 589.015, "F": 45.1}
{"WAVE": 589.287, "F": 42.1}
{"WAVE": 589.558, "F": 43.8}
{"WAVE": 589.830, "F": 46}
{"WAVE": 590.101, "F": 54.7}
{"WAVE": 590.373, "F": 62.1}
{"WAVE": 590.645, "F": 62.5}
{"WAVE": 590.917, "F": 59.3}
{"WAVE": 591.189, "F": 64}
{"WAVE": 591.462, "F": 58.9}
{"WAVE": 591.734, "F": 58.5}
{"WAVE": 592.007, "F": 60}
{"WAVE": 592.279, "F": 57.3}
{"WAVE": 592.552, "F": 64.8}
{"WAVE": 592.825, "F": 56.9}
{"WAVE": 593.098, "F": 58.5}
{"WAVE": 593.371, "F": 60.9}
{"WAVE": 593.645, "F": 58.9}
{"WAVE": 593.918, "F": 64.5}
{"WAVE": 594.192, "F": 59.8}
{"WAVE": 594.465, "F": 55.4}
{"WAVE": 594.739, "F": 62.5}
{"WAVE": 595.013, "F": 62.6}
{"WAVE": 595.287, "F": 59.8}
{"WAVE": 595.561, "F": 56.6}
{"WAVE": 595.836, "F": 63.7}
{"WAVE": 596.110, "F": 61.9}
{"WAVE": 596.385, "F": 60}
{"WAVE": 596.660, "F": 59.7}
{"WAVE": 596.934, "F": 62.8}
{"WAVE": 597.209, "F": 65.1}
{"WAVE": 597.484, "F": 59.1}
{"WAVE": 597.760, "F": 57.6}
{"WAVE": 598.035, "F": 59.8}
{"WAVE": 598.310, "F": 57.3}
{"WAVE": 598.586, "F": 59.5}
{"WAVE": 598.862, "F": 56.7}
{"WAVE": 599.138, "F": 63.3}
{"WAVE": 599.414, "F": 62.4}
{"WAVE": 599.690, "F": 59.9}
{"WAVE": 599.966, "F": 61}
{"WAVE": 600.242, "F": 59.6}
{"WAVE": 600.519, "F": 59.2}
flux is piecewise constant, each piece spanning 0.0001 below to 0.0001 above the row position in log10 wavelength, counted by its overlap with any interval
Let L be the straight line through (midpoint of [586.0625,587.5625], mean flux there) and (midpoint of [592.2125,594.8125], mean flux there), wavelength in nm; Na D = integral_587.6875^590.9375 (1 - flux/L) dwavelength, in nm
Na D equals 0.42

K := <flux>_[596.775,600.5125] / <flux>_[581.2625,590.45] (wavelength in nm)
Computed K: 1.0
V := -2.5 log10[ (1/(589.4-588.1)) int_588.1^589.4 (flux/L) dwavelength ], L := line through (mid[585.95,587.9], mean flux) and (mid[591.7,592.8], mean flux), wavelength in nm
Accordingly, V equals 0.25 mag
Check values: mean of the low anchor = 60.5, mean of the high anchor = 60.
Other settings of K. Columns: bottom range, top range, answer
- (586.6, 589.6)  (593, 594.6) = 1.11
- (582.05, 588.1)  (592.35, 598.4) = 0.98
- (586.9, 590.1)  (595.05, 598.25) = 1.16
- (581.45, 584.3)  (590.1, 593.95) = 0.96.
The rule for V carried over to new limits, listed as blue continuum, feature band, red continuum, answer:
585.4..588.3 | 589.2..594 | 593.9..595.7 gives 0.042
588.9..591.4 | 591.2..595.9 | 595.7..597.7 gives -0.043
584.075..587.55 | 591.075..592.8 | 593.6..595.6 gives 0.002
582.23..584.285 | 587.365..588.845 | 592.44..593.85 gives 0.111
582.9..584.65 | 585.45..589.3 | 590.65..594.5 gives 0.095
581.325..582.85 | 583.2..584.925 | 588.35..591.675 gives -0.032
